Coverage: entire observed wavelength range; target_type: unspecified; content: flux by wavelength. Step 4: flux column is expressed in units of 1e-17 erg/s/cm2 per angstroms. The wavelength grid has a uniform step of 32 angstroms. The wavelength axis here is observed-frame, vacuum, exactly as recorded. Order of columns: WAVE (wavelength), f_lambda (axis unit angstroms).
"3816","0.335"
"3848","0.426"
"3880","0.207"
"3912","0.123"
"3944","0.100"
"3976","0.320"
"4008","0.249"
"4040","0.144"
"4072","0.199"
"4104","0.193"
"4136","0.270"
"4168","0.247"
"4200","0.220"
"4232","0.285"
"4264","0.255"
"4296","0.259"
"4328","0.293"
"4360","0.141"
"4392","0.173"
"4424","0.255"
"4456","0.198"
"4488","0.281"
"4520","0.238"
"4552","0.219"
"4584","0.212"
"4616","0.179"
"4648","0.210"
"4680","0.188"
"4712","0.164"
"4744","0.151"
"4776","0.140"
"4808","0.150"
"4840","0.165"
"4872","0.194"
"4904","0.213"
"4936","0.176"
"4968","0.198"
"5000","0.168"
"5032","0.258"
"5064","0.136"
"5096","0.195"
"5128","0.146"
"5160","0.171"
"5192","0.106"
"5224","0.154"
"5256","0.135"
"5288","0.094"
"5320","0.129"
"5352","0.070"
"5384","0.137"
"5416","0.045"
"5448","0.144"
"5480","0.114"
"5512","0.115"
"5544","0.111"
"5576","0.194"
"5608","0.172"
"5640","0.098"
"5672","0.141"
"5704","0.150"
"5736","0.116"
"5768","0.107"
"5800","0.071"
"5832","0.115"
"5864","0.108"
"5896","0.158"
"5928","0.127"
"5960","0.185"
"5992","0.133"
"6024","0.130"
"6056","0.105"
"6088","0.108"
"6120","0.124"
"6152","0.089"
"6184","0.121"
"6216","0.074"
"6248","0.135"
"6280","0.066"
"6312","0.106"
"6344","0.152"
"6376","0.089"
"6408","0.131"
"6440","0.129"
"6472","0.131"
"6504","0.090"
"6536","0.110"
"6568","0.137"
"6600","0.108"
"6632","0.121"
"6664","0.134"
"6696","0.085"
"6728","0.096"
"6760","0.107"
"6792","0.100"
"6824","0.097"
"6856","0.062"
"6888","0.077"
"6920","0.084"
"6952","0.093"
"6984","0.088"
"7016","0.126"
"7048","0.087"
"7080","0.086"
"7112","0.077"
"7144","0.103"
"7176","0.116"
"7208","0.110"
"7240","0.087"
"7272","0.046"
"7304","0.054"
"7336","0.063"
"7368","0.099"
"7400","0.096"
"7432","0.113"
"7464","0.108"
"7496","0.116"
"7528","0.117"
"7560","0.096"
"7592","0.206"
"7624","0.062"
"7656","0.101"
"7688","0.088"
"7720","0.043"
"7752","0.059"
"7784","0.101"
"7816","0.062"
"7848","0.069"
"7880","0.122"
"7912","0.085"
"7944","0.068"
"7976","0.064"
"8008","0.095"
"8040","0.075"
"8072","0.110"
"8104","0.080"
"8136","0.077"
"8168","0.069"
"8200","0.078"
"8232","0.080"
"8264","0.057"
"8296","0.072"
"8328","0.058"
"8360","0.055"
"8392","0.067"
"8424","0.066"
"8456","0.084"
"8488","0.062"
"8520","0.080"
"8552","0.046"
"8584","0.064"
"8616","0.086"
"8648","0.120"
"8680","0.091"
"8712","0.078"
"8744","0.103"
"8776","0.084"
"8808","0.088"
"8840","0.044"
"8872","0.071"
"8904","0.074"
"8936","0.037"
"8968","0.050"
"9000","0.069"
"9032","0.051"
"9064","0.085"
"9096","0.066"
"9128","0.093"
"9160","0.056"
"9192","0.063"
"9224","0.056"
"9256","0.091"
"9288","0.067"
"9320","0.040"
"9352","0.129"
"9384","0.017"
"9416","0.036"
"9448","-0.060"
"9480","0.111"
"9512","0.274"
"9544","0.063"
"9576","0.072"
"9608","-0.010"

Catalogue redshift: 1.549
